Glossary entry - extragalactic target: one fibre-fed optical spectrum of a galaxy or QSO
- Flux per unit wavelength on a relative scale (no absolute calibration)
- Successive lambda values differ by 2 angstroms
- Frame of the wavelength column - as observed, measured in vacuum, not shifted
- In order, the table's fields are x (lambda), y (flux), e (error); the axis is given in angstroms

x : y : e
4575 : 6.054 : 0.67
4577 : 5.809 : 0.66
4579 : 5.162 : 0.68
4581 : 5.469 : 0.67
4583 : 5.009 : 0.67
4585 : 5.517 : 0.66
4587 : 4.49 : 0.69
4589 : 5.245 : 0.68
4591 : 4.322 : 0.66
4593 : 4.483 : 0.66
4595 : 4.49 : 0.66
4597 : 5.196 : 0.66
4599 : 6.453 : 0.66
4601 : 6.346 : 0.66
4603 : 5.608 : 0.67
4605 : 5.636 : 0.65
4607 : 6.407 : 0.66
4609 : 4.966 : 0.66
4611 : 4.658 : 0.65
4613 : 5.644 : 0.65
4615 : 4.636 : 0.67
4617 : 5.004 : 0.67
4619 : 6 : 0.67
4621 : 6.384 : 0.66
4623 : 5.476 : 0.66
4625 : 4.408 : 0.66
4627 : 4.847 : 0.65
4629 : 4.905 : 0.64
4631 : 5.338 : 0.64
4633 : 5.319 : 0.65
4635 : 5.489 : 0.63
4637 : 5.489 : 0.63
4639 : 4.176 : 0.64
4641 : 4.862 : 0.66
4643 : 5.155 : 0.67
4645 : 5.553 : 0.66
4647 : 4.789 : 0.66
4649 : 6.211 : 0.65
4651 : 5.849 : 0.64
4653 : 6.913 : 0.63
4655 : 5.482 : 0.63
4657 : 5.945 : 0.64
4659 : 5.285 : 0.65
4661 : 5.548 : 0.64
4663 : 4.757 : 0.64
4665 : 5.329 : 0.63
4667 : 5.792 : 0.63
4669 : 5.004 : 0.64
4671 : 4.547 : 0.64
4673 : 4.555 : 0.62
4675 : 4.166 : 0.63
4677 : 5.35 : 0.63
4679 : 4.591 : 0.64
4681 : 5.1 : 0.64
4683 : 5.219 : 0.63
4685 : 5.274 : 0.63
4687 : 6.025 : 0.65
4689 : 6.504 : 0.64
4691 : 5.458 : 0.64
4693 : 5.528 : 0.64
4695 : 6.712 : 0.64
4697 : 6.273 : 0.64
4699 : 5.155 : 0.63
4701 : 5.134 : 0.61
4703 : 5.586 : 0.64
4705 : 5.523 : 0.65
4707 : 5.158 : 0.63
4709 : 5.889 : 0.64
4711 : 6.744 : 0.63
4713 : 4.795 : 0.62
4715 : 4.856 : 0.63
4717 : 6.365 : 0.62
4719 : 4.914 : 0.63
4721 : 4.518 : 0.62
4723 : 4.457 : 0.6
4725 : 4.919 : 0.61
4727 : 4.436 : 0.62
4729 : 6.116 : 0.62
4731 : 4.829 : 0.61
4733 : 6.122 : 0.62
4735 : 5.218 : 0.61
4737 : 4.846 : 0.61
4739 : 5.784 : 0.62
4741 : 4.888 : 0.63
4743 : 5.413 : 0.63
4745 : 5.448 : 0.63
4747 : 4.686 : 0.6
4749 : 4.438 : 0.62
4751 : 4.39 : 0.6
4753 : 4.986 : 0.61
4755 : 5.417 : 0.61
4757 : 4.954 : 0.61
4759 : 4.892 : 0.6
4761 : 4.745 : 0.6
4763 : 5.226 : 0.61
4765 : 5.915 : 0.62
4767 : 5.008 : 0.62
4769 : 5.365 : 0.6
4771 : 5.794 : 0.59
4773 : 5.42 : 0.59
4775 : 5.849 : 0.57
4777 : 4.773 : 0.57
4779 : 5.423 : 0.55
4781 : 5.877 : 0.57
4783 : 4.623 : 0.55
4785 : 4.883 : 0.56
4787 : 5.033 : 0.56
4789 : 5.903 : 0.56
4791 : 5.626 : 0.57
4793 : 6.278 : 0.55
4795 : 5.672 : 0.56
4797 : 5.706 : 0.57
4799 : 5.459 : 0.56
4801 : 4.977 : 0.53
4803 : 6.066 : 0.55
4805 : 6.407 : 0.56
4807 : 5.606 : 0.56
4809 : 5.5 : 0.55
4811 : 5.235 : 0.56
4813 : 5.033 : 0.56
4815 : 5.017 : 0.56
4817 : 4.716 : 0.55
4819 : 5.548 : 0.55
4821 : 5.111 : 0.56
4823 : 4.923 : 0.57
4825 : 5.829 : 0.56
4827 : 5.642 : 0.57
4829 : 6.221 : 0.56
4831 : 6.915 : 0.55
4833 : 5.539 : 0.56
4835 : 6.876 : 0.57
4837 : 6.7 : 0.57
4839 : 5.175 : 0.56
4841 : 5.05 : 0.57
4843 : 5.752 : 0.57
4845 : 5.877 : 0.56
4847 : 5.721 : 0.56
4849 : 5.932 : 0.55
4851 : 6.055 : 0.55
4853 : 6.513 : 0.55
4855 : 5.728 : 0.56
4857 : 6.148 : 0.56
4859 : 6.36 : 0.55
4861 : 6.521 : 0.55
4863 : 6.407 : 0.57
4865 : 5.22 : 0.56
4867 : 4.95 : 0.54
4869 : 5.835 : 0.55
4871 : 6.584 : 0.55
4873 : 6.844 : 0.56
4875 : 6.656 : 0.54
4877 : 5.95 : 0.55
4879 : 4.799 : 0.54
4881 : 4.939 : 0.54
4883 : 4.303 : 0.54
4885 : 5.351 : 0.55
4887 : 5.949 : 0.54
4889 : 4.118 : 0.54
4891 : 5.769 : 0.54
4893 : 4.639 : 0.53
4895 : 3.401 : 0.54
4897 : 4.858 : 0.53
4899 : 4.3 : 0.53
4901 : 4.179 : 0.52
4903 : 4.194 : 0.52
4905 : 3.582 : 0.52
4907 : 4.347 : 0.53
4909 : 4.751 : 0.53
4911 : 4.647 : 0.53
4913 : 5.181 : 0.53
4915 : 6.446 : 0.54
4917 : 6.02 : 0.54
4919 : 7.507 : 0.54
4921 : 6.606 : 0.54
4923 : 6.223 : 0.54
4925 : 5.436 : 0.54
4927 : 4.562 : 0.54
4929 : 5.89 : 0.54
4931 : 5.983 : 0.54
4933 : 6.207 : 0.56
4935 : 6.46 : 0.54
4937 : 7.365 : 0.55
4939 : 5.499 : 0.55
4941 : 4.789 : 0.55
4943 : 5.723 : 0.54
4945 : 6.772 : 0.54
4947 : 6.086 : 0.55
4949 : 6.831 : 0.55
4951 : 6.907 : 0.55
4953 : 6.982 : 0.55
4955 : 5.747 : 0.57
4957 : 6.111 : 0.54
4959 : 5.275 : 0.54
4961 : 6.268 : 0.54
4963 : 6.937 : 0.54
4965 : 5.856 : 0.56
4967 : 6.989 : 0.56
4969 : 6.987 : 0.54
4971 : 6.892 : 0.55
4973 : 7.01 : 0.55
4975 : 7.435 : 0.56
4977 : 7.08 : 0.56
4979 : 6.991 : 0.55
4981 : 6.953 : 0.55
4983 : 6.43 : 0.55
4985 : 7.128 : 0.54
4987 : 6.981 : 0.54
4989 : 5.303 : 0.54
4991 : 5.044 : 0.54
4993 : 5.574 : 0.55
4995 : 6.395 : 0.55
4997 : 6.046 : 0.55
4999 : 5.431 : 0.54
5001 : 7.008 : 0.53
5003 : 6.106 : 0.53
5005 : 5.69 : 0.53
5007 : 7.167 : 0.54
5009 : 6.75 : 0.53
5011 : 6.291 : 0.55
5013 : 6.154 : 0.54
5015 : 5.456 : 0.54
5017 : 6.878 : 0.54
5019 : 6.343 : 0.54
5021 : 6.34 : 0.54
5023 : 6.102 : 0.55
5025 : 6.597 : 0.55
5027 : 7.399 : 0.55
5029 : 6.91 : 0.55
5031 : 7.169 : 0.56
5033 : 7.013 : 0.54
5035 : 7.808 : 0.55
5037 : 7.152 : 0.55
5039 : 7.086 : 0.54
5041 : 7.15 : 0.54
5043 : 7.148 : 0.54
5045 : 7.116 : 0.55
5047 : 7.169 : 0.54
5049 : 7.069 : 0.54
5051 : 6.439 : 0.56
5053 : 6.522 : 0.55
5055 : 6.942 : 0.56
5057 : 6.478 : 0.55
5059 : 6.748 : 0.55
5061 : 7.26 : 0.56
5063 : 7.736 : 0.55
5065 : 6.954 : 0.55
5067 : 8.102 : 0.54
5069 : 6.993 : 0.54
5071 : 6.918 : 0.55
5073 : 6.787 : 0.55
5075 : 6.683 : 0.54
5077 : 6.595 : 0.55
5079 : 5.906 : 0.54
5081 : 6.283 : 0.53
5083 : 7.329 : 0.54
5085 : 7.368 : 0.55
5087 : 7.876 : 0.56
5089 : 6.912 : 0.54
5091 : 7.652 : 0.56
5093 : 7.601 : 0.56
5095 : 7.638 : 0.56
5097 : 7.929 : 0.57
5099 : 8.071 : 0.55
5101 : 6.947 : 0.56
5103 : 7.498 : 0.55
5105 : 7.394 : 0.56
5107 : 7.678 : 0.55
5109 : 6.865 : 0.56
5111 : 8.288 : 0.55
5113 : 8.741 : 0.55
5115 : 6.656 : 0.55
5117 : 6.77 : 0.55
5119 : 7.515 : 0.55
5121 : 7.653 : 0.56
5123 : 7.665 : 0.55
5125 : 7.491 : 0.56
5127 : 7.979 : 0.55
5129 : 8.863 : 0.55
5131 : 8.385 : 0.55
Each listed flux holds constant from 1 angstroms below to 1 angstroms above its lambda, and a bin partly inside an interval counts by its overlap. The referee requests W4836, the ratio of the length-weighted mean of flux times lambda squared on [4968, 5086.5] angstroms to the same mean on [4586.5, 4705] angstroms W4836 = 1.47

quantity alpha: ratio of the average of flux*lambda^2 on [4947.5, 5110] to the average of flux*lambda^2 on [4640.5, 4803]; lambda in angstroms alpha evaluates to 1.44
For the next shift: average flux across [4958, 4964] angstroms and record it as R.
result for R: 6.16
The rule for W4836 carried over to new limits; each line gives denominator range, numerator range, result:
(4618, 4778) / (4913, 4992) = 1.33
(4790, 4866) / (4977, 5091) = 1.27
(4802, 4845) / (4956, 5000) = 1.21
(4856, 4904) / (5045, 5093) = 1.41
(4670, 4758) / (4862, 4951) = 1.14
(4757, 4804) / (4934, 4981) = 1.29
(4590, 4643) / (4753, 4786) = 1.07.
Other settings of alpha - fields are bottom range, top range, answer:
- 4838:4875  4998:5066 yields 1.22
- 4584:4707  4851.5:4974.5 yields 1.21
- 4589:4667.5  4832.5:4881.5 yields 1.22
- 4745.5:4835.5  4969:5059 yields 1.35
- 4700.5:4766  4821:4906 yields 1.12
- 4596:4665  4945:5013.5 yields 1.37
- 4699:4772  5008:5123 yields 1.55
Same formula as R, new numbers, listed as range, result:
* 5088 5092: 7.28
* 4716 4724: 5.06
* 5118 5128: 7.66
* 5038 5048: 7.13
